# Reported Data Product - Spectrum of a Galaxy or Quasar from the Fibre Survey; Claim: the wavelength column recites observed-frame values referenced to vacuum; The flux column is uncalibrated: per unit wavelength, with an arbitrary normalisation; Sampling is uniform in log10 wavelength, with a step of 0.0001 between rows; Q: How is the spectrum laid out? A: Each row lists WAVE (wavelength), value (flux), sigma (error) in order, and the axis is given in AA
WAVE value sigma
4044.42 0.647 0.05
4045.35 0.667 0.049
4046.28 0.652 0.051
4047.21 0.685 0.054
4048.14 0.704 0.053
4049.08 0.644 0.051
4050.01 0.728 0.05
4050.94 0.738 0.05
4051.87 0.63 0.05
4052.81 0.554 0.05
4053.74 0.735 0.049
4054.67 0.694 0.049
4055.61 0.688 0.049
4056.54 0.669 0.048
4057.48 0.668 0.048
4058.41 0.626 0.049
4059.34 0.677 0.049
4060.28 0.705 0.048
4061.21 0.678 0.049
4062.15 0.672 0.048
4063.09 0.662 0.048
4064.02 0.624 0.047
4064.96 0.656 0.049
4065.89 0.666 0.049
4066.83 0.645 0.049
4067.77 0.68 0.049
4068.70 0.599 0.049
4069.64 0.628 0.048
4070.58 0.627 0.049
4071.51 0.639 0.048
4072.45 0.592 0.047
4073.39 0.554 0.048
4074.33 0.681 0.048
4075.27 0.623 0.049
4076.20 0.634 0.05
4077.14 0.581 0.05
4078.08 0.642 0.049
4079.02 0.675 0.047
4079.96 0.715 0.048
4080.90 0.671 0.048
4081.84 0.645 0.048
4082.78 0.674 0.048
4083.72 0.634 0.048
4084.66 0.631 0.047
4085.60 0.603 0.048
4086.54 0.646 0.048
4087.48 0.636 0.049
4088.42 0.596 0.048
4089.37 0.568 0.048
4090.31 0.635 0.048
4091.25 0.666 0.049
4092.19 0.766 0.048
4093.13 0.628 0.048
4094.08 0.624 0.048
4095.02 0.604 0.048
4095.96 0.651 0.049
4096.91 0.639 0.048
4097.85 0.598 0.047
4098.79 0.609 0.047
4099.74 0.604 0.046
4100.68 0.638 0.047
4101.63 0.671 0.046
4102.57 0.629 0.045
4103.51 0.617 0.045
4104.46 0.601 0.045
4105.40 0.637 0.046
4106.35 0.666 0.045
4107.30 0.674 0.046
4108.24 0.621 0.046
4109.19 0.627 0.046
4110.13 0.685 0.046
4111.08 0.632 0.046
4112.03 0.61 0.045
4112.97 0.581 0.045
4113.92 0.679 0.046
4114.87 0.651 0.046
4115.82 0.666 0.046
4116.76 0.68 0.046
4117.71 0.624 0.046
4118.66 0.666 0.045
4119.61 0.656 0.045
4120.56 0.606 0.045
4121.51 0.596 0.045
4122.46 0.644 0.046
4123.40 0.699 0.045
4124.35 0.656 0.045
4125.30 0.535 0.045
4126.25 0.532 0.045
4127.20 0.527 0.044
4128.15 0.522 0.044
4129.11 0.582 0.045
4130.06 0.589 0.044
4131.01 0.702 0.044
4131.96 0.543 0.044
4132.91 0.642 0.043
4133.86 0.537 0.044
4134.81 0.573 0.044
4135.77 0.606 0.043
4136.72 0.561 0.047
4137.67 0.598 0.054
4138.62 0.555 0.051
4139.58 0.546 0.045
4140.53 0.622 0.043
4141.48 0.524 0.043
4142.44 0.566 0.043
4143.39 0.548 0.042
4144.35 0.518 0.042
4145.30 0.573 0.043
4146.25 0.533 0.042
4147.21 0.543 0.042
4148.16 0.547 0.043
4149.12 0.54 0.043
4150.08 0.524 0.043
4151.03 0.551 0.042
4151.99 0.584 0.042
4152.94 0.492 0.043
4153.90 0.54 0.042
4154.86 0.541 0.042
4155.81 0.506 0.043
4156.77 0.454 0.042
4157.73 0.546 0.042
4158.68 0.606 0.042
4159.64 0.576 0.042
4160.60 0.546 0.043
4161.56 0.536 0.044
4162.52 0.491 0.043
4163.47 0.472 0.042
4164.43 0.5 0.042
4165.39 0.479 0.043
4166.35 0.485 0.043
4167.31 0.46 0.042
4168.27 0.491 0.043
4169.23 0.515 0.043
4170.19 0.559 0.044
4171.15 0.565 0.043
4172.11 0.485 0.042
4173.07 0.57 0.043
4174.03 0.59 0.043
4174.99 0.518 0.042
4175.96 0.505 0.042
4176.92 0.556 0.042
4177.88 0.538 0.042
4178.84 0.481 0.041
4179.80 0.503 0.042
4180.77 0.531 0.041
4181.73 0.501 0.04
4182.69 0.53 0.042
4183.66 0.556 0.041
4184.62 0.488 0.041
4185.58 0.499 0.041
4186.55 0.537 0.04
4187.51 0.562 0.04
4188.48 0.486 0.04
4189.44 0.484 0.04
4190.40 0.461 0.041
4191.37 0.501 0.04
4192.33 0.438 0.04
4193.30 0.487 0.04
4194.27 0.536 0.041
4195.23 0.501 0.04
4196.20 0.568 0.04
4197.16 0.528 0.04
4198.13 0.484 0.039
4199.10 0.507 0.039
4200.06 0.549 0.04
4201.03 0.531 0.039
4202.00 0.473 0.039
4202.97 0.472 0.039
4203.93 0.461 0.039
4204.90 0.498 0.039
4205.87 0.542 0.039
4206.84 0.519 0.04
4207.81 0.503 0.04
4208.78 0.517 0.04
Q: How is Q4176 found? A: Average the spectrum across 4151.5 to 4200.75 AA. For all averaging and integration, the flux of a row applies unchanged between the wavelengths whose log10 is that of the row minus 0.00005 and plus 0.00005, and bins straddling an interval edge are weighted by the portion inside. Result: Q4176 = 0.518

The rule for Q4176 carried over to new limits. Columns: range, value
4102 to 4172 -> 0.576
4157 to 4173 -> 0.52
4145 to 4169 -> 0.524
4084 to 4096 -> 0.634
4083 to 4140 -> 0.62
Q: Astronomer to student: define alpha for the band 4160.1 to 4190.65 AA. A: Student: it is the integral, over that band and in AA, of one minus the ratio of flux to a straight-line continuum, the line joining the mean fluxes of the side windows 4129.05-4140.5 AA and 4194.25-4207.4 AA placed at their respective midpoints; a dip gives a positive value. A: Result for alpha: 1.4 AA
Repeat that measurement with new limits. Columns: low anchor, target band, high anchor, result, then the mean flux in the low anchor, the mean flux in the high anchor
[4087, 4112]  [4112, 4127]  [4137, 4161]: -0.7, 0.635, 0.547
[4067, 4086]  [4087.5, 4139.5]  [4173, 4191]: -2.1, 0.637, 0.519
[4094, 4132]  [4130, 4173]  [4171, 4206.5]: 1.9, 0.625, 0.514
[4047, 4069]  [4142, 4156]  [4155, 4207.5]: 0.3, 0.668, 0.514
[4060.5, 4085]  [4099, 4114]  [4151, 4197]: -0.8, 0.644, 0.519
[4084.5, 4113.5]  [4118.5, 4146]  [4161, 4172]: -0.8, 0.632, 0.505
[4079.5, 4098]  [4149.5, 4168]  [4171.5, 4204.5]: 1.0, 0.642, 0.512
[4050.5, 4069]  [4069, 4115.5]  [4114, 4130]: 0.2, 0.664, 0.616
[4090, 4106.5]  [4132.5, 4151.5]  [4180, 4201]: 0.6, 0.638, 0.511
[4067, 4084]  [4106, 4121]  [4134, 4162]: -1.3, 0.639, 0.55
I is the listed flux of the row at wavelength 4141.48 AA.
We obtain 0.524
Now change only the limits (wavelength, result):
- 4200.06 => 0.549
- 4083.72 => 0.634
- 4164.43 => 0.5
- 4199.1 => 0.507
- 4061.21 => 0.678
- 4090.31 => 0.635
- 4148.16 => 0.547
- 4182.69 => 0.53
